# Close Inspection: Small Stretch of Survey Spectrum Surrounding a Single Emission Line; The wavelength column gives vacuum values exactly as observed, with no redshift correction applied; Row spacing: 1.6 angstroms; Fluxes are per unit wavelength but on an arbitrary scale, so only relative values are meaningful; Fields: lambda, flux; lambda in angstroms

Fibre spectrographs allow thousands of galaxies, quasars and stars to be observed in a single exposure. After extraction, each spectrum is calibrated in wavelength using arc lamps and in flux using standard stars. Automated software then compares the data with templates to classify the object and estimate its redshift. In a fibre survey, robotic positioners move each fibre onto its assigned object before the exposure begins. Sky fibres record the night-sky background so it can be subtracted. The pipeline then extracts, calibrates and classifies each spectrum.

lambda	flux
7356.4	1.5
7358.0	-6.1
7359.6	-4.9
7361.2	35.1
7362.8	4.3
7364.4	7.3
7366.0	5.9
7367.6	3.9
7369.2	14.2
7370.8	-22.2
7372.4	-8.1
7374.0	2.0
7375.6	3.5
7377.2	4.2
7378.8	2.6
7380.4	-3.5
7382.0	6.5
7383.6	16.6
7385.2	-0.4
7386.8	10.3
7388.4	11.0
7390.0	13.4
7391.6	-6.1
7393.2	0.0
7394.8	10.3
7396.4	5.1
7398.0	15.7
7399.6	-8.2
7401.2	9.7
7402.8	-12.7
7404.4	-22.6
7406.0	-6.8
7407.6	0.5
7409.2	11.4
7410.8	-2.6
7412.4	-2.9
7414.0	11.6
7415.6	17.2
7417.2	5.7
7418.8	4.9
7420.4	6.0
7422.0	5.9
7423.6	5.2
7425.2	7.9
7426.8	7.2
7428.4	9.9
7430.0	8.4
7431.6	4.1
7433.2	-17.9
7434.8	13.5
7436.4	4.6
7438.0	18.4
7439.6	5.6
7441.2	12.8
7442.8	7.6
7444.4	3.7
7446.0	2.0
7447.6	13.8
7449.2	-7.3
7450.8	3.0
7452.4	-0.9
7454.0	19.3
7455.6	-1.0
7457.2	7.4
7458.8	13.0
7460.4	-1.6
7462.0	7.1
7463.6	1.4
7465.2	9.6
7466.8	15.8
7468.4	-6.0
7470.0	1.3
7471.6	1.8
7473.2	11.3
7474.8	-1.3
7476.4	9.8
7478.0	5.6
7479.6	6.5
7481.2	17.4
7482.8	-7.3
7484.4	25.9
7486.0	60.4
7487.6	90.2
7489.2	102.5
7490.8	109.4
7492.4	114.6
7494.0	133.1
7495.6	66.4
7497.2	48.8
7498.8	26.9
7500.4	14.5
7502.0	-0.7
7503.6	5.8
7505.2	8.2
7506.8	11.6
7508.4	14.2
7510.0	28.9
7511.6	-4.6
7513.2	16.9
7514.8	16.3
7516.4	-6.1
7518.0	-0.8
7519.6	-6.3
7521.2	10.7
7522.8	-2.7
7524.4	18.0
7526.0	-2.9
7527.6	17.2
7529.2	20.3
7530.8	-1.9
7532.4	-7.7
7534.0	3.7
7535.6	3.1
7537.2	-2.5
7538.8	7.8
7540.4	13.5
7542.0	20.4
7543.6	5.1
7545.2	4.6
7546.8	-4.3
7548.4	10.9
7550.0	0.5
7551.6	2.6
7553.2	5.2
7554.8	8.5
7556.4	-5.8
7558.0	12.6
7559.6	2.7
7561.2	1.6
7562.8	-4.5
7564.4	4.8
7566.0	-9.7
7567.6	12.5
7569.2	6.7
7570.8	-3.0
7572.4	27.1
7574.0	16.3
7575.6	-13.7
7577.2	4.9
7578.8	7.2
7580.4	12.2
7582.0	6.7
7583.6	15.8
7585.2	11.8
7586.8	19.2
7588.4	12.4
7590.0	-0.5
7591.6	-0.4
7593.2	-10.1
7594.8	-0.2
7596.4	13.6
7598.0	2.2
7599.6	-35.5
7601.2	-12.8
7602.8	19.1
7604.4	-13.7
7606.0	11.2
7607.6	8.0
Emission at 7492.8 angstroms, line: [O II]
